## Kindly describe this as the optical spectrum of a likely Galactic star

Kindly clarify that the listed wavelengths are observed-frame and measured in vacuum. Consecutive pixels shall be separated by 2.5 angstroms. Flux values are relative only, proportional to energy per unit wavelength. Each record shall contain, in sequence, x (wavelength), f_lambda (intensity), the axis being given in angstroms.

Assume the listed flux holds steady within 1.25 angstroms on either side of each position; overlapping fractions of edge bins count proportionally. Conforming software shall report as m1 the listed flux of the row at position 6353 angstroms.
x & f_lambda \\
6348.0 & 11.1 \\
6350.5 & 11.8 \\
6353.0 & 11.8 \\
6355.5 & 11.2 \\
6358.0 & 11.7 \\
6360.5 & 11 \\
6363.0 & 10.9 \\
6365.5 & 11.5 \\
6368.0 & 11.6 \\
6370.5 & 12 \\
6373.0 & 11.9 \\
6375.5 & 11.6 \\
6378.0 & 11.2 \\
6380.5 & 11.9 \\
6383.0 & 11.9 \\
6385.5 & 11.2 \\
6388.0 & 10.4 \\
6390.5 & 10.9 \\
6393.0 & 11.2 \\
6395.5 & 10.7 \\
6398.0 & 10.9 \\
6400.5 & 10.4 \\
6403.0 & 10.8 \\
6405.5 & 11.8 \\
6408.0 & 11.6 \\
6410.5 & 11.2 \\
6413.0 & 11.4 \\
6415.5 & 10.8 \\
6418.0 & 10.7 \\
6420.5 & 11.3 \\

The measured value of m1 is 11.8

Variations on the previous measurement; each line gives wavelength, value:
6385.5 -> 11.2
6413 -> 11.4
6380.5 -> 11.9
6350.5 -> 11.8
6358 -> 11.7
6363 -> 10.9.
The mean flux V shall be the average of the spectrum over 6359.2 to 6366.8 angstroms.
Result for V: 11.1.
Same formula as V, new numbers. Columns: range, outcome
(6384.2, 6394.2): 10.9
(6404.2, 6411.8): 11.5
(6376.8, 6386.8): 11.5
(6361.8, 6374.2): 11.6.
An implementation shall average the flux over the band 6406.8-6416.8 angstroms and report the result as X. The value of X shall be 11.2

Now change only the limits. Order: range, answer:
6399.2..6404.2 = 10.6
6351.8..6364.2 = 11.3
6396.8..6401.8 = 10.6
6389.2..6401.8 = 10.8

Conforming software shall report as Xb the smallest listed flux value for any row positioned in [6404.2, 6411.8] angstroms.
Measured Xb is 11.2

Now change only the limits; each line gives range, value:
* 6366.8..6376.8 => 11.6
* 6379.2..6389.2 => 10.4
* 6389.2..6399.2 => 10.7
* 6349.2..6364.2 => 10.9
